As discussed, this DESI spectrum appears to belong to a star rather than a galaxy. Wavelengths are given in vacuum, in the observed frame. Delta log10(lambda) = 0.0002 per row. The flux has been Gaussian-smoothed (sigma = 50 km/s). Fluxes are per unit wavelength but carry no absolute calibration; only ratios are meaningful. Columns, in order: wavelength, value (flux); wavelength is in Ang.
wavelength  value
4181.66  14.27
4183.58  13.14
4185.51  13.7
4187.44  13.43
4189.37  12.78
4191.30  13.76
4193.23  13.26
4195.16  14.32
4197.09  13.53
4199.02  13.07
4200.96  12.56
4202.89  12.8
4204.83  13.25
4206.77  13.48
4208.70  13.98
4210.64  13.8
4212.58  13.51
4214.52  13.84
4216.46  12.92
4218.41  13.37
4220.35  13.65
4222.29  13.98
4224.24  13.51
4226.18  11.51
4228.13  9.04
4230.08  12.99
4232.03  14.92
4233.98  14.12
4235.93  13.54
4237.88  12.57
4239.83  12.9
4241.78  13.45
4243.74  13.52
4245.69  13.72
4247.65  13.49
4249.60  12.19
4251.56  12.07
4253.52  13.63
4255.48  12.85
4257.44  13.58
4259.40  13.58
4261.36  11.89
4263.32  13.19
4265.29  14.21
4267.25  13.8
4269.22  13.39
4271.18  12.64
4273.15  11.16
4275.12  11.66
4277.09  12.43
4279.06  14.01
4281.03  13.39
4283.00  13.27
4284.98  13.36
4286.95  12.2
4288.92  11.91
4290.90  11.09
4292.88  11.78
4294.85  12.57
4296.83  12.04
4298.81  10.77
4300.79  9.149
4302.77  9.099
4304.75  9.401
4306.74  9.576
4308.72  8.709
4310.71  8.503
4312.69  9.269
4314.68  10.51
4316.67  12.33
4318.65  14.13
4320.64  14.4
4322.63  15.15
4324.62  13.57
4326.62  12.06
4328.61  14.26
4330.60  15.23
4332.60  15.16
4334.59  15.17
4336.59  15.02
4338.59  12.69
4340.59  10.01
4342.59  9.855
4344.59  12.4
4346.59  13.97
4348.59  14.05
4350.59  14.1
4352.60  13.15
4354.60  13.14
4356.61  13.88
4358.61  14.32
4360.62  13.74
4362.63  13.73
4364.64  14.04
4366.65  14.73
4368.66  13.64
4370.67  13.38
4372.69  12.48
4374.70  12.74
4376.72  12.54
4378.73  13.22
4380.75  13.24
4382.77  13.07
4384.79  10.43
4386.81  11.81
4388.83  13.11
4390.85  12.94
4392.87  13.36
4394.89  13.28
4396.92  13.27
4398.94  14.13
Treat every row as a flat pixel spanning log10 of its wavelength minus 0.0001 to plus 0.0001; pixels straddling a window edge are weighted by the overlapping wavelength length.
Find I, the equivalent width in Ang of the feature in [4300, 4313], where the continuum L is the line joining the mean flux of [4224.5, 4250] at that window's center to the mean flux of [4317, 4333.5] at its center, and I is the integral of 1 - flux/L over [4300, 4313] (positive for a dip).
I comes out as 4.5 Ang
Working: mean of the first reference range 13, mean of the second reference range 14.2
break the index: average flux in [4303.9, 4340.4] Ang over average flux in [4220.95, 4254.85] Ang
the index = 0.96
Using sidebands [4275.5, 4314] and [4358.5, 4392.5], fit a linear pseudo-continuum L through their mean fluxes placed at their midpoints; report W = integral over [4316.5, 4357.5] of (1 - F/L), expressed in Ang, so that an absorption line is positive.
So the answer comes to -4.6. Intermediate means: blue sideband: 11.2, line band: 13.5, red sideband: 13.1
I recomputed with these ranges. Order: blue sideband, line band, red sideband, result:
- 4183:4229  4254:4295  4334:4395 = 1.2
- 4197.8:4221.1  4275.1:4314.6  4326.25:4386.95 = 6.4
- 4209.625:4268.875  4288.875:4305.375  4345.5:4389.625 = 3.0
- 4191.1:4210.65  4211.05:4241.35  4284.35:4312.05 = -1.0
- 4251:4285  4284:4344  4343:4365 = 6.1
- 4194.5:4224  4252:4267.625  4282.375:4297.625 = -0.7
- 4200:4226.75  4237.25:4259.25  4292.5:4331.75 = -0.7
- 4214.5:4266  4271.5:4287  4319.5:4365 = 0.7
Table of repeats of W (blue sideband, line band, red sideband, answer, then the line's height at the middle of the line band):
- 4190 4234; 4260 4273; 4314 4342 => 0.3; 13.4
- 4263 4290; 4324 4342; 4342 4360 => -0.5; 13.2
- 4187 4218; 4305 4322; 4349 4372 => 3.4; 13.7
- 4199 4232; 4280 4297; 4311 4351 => 0.8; 13.1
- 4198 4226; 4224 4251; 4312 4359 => 0.8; 13.3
